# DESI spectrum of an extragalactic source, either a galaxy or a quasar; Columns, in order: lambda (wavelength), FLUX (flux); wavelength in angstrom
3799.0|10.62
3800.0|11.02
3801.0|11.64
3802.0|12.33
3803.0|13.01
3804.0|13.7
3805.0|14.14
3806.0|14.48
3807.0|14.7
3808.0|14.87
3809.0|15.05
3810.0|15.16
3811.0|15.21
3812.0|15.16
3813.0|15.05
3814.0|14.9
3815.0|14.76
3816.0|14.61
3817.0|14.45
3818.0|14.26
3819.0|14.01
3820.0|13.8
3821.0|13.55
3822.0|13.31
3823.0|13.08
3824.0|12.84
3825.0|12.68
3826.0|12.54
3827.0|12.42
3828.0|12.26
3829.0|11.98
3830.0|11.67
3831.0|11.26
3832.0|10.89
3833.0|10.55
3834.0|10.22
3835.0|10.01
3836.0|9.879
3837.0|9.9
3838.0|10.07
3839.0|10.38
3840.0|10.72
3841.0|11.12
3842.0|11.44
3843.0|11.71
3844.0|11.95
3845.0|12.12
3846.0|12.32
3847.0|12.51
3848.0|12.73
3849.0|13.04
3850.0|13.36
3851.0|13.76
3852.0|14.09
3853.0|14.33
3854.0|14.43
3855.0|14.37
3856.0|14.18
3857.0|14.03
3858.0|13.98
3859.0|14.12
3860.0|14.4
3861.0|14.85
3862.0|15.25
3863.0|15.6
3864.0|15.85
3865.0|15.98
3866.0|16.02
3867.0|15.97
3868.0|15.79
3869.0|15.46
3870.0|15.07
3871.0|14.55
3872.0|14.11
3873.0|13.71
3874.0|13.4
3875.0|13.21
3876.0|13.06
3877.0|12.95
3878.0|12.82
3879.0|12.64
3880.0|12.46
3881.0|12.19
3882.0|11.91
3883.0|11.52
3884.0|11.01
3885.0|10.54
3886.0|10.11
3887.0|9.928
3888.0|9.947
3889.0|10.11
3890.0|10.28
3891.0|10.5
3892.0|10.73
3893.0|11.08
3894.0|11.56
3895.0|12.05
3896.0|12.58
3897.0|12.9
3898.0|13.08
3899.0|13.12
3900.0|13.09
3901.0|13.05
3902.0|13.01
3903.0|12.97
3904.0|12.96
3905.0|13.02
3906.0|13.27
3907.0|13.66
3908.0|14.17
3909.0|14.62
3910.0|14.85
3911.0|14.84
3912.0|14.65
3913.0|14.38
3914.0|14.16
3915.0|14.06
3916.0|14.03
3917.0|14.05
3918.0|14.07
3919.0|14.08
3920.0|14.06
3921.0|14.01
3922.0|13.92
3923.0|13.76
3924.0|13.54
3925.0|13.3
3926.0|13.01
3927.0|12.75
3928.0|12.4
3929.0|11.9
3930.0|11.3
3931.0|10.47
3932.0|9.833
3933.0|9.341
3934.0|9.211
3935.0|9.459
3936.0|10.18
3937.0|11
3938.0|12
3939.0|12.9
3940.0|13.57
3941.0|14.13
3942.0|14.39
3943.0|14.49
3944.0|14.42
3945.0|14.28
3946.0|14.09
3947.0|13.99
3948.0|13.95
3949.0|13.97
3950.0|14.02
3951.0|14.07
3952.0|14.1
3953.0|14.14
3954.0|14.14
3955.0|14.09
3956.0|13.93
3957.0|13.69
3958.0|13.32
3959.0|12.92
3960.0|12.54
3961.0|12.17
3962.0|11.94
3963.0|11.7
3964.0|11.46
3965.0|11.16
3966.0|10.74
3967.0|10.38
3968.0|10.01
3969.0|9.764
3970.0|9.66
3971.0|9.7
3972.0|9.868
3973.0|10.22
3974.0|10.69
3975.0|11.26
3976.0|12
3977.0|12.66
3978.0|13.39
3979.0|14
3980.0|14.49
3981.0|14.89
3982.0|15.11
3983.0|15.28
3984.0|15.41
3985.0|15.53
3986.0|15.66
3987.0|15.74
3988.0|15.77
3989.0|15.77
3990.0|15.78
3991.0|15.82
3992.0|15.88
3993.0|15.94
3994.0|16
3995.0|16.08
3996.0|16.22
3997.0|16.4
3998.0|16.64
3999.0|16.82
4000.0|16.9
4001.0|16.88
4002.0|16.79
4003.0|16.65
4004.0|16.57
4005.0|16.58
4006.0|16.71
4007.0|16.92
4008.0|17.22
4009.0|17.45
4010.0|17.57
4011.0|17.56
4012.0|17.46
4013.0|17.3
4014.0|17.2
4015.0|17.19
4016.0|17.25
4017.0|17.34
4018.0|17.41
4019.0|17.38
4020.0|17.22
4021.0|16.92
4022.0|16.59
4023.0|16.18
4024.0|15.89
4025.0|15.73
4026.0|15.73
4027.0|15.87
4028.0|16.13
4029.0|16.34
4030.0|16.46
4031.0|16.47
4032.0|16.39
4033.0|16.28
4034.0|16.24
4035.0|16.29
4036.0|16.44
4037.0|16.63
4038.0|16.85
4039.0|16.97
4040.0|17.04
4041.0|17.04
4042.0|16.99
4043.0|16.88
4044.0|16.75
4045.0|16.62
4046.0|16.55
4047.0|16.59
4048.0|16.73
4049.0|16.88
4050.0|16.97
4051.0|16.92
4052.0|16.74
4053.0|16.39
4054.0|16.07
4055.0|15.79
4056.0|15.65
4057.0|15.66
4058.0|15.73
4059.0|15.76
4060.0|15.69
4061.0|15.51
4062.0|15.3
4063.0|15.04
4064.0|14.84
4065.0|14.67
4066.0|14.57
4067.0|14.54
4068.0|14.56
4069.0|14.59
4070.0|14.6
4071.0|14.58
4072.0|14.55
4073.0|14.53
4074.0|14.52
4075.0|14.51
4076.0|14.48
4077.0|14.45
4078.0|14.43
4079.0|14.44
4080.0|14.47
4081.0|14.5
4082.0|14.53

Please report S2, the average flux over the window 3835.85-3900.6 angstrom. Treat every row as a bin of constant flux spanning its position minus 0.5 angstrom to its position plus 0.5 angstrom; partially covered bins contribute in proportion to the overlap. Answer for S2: 12.8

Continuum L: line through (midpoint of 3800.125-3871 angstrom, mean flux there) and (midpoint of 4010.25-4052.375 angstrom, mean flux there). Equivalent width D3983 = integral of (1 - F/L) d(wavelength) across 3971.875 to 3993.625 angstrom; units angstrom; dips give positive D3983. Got 2.29 angstrom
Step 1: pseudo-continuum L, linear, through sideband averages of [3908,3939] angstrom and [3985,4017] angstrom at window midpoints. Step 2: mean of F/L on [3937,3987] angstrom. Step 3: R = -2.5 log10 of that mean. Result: 0.130 mag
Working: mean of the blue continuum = 12.8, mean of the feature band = 13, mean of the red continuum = 16.6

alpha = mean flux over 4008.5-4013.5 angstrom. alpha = 17.5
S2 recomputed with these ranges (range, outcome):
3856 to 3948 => 13.1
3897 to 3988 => 13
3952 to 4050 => 15.2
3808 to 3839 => 12.8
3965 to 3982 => 11.6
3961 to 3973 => 10.6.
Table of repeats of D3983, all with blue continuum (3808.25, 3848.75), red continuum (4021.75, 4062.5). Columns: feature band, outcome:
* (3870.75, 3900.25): 3.4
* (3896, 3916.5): 0.4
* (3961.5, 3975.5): 4.1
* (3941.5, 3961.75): 1.3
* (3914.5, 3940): 3.4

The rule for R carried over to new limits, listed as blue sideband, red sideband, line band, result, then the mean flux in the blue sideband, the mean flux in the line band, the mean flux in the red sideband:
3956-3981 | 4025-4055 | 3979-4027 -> -0.17 mag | 11.8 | 16.4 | 16.5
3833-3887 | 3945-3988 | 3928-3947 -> 0.07 mag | 13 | 12.1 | 13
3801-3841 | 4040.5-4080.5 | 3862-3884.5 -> -0.04 mag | 12.9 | 13.9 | 15.5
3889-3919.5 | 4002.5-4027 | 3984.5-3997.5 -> 0.01 mag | 13.1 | 15.9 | 16.9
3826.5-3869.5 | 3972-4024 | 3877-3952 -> 0.12 mag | 13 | 12.7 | 15.8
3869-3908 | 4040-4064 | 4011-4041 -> -0.07 mag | 12.4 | 16.7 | 16.3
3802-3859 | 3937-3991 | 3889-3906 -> 0.08 mag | 13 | 12.2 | 13.2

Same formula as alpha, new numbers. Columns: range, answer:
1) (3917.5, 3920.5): 14.1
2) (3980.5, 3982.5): 15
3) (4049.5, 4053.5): 16.8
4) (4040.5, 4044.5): 16.9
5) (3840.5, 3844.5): 11.6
